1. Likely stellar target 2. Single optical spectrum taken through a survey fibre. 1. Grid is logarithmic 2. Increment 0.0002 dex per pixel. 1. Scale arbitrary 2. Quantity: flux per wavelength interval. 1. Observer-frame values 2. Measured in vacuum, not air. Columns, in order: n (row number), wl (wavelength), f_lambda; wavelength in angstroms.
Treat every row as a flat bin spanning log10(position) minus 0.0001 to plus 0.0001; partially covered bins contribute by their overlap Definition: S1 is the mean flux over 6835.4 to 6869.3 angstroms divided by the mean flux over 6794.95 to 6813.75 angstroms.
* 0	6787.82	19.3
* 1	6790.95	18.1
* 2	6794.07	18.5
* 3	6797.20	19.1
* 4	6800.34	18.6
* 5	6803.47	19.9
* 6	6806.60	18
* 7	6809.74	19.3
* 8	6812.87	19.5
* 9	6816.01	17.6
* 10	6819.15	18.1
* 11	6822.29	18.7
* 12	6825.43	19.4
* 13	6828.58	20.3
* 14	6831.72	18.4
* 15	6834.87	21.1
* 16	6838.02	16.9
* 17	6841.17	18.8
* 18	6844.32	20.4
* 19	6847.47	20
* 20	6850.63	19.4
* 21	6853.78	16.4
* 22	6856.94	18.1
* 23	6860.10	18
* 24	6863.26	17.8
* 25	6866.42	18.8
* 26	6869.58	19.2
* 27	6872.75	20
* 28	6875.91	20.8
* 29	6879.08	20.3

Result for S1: 0.98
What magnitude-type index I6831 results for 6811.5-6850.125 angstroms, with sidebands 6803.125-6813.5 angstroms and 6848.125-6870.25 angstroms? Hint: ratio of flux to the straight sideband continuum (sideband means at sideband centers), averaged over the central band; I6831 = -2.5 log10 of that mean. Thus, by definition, -0.02 mag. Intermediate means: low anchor 19.1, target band 19.1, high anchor 18.3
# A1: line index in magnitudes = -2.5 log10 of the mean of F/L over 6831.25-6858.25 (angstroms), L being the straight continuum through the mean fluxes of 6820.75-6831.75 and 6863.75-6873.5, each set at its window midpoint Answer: 0.021 mag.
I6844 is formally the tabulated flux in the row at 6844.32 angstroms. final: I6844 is 20.4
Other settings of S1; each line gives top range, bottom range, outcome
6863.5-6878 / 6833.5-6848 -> 1.01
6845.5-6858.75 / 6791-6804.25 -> 0.98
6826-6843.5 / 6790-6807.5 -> 1.02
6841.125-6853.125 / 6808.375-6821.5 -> 1.05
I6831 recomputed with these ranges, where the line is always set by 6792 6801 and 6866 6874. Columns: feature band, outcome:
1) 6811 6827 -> 0.01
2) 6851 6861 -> 0.09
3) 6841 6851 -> -0.04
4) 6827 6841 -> 0.00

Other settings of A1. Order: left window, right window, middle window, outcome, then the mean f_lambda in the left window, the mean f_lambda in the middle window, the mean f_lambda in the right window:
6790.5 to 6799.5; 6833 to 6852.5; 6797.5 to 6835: 0.00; 18.6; 19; 19.4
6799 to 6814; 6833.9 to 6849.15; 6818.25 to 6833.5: 0.01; 19.1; 19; 19.4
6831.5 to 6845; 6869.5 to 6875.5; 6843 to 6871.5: 0.05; 19.1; 18.7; 19.9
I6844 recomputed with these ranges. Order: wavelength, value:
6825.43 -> 19.4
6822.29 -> 18.7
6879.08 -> 20.3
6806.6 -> 18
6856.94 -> 18.1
